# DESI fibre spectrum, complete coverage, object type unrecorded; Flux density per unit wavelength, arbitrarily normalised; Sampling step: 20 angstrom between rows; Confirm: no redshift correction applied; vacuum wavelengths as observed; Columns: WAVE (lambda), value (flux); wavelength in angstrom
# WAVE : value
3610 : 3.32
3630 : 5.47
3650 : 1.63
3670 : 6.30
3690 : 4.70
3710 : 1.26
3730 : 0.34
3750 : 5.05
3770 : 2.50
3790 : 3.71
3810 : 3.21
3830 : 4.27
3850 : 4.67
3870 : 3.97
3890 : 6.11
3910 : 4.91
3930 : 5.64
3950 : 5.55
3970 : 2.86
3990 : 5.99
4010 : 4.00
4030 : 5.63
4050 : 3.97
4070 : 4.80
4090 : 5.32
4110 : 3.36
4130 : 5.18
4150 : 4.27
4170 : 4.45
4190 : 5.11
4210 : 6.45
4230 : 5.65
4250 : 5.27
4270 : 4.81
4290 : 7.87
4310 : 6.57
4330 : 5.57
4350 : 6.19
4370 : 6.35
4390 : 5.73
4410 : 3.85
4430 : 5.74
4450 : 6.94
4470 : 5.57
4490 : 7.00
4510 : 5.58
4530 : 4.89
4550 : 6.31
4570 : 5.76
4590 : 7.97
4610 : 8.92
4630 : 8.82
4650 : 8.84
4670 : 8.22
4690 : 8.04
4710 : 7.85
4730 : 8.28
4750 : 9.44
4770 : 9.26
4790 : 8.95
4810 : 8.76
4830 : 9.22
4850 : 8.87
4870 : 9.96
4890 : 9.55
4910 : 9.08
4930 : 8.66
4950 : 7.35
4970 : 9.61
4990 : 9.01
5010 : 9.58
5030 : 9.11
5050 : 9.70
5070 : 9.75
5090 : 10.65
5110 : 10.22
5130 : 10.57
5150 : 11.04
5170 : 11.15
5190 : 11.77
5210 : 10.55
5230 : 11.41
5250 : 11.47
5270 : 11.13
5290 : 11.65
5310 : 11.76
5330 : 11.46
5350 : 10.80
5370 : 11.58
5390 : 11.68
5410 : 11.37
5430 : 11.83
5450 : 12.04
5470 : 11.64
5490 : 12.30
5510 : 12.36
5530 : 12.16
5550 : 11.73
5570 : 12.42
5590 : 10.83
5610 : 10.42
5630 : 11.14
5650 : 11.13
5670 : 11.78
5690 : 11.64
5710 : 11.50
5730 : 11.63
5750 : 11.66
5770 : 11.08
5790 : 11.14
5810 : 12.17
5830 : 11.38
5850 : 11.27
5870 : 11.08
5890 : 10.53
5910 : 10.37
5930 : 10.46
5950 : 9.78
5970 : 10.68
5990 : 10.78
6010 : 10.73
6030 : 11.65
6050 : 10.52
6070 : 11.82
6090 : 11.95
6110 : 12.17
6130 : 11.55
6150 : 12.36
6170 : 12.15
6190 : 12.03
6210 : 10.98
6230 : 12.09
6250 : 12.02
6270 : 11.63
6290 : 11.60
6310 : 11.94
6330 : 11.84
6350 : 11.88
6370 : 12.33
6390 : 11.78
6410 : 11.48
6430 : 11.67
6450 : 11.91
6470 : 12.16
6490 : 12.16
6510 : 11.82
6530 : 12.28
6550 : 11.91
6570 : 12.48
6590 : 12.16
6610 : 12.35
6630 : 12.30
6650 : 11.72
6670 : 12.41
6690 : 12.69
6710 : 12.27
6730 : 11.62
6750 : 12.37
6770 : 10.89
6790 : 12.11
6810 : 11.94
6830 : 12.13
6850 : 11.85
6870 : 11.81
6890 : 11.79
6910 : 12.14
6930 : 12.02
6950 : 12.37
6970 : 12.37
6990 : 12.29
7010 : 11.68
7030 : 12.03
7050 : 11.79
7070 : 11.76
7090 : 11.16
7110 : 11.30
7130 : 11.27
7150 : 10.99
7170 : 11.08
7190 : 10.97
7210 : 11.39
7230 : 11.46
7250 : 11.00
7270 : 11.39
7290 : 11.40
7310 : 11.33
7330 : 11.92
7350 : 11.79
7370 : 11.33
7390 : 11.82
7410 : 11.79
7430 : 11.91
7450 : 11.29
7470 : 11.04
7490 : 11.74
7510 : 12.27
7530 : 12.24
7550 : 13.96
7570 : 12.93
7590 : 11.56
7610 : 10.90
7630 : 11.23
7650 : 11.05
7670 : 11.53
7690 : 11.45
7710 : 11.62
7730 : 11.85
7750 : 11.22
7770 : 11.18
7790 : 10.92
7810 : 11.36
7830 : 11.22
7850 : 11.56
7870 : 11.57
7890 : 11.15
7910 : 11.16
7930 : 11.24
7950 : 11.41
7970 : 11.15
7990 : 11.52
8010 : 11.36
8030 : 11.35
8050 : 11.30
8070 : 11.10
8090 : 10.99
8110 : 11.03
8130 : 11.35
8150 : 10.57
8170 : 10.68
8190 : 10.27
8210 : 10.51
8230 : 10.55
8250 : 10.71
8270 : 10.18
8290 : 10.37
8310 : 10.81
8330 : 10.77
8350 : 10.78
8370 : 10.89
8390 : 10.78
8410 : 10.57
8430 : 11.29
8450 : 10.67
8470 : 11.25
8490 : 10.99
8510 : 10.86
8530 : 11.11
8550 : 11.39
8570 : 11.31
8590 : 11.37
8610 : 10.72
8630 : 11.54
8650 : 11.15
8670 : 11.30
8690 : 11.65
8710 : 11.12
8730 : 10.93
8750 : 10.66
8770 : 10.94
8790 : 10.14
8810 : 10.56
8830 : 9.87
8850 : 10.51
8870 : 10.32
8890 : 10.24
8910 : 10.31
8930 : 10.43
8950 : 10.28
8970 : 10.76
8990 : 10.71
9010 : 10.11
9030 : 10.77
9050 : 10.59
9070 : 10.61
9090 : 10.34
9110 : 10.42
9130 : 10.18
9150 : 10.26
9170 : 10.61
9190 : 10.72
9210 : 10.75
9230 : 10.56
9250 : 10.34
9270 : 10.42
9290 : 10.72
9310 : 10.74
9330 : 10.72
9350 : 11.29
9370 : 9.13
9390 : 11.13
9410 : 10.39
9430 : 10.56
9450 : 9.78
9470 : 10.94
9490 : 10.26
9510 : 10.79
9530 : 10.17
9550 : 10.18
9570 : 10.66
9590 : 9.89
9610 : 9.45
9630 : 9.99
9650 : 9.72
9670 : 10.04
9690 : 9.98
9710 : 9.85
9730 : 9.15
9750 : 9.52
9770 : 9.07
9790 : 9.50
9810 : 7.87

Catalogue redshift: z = 0.149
